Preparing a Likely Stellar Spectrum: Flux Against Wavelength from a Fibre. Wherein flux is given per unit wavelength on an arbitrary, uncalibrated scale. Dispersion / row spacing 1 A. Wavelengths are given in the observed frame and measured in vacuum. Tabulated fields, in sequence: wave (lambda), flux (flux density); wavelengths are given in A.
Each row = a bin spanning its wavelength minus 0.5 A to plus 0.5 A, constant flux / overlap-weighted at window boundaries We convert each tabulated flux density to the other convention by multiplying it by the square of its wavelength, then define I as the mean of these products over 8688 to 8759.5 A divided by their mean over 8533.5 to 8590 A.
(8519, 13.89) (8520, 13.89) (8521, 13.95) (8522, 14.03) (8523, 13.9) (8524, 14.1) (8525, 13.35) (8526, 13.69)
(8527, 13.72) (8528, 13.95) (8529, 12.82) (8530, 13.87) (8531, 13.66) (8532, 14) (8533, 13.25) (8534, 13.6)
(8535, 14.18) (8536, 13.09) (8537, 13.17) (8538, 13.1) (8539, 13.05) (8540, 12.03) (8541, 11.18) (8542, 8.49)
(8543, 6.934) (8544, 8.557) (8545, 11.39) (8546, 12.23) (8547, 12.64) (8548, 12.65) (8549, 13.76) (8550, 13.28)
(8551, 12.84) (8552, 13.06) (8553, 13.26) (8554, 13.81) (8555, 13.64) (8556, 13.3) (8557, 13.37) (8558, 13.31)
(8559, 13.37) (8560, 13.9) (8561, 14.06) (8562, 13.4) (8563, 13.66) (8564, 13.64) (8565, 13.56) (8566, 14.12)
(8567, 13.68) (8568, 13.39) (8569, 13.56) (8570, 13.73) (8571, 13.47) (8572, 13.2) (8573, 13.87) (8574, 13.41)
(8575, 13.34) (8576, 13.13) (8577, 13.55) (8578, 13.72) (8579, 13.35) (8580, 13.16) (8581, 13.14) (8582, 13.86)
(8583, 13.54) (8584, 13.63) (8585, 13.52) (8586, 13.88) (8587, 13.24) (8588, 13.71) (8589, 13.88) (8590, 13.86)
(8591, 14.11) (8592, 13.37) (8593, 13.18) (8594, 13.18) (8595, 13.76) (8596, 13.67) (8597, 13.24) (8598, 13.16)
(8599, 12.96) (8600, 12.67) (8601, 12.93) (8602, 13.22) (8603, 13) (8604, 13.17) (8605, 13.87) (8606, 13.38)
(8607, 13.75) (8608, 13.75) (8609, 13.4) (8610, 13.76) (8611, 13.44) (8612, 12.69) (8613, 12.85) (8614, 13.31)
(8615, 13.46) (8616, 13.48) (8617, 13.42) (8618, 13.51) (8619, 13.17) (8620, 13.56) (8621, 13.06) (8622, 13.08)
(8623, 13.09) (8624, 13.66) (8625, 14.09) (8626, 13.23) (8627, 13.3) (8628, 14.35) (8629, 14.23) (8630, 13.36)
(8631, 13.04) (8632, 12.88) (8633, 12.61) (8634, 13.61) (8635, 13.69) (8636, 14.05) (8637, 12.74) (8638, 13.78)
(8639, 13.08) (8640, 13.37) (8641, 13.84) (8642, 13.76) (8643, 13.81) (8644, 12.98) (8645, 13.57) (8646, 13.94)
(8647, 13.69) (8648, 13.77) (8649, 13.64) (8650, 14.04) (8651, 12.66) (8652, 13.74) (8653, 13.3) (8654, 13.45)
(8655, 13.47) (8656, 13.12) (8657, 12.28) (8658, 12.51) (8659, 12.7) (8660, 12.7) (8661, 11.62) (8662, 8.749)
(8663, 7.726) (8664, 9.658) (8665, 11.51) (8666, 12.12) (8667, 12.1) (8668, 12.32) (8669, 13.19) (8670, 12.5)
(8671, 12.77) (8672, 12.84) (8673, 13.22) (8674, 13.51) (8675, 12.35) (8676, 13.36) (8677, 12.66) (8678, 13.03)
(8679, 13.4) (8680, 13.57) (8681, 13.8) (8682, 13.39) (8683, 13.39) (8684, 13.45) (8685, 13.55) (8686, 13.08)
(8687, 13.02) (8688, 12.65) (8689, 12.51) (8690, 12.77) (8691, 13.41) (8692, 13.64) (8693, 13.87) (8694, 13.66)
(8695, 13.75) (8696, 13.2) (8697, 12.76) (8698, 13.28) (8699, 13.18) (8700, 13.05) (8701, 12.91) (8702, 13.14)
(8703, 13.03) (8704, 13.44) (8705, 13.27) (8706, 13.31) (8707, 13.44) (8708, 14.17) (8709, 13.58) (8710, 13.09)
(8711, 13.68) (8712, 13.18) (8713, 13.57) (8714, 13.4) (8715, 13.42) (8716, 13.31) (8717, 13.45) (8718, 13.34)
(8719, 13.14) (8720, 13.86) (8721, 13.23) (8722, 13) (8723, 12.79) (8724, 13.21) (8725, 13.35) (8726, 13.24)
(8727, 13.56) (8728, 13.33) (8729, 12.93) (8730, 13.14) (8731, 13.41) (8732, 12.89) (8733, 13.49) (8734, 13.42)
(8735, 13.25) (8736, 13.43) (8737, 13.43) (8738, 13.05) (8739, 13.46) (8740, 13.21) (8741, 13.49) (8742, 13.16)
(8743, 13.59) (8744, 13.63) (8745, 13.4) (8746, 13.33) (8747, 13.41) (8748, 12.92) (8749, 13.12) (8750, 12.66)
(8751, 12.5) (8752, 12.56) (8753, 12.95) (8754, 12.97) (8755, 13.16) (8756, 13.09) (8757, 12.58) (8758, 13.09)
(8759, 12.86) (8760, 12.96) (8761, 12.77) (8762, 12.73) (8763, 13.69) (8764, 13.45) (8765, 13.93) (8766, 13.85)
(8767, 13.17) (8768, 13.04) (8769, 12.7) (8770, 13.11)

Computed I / 1.05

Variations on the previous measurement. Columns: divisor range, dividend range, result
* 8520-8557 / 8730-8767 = 1.08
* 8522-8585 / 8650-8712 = 1.01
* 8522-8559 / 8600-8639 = 1.06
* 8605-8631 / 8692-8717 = 1.01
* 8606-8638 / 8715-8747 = 1.02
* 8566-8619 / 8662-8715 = 0.98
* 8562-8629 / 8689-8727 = 1.02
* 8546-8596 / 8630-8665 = 0.97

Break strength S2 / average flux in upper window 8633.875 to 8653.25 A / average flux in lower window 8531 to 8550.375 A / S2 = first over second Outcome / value 1.11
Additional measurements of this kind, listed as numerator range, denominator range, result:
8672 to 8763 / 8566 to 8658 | 0.98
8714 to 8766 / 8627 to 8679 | 1.02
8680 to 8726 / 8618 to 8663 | 1.01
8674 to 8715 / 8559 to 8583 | 0.98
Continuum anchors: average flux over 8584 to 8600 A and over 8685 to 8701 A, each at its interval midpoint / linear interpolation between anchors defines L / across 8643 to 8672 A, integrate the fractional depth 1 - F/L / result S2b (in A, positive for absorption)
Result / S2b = 1.7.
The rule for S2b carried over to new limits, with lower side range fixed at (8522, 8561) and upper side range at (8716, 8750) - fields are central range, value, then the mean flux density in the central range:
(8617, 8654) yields -1.2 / 13.5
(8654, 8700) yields 1.6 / 12.7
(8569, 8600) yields -1.3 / 13.5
